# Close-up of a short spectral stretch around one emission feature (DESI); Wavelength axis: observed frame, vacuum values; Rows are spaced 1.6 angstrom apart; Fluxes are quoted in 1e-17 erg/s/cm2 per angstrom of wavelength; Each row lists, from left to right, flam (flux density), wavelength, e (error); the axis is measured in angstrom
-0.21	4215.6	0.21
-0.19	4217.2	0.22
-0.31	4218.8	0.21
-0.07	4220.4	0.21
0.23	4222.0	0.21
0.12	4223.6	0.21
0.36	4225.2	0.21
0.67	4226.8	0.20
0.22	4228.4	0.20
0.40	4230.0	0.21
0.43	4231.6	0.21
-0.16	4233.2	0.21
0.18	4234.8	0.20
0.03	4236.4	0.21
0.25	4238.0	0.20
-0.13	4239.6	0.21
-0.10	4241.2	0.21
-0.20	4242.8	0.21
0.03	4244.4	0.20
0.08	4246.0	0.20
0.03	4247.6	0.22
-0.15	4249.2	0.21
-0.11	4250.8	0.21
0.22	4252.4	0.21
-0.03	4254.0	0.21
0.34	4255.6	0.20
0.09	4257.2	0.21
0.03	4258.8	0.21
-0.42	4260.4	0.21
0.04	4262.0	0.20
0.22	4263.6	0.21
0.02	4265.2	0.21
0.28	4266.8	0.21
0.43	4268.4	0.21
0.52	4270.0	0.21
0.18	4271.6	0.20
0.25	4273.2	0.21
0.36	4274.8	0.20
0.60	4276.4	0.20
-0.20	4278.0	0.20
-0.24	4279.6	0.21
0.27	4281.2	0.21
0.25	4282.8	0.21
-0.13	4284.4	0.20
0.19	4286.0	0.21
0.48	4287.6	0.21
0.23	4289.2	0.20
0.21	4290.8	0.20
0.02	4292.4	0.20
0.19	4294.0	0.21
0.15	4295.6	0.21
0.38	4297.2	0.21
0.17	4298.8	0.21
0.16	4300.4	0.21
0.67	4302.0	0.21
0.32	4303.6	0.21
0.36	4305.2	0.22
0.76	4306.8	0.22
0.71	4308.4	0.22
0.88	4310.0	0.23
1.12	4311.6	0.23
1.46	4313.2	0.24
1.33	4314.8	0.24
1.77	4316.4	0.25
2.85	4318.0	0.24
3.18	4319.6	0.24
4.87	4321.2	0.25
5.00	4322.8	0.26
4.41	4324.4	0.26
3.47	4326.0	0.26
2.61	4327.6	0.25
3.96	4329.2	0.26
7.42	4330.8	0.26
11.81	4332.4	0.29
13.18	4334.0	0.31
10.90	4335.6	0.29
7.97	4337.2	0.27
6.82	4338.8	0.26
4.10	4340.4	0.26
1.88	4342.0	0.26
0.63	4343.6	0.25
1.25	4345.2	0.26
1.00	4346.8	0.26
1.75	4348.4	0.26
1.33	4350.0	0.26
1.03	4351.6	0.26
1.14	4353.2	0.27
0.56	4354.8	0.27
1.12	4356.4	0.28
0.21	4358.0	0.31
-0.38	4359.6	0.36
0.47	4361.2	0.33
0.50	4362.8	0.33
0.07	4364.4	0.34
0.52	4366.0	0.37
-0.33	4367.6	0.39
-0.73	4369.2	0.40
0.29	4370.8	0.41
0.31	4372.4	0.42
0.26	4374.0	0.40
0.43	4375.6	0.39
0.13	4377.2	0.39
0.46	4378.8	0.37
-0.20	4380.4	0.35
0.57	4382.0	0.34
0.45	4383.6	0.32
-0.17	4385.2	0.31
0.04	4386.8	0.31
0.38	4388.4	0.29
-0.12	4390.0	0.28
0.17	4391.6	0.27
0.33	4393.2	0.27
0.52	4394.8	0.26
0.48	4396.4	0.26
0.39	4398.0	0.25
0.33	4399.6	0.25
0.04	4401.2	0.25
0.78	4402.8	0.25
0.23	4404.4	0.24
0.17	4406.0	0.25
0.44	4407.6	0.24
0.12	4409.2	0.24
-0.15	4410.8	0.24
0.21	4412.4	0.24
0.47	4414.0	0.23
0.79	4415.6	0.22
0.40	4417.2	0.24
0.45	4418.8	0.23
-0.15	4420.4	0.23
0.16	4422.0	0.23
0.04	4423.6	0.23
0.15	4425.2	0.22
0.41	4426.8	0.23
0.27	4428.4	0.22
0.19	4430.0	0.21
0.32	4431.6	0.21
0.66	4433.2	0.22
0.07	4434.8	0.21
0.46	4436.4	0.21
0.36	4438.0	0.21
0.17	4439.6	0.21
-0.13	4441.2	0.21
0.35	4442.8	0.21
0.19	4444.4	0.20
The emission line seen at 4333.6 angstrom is Lyman alpha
